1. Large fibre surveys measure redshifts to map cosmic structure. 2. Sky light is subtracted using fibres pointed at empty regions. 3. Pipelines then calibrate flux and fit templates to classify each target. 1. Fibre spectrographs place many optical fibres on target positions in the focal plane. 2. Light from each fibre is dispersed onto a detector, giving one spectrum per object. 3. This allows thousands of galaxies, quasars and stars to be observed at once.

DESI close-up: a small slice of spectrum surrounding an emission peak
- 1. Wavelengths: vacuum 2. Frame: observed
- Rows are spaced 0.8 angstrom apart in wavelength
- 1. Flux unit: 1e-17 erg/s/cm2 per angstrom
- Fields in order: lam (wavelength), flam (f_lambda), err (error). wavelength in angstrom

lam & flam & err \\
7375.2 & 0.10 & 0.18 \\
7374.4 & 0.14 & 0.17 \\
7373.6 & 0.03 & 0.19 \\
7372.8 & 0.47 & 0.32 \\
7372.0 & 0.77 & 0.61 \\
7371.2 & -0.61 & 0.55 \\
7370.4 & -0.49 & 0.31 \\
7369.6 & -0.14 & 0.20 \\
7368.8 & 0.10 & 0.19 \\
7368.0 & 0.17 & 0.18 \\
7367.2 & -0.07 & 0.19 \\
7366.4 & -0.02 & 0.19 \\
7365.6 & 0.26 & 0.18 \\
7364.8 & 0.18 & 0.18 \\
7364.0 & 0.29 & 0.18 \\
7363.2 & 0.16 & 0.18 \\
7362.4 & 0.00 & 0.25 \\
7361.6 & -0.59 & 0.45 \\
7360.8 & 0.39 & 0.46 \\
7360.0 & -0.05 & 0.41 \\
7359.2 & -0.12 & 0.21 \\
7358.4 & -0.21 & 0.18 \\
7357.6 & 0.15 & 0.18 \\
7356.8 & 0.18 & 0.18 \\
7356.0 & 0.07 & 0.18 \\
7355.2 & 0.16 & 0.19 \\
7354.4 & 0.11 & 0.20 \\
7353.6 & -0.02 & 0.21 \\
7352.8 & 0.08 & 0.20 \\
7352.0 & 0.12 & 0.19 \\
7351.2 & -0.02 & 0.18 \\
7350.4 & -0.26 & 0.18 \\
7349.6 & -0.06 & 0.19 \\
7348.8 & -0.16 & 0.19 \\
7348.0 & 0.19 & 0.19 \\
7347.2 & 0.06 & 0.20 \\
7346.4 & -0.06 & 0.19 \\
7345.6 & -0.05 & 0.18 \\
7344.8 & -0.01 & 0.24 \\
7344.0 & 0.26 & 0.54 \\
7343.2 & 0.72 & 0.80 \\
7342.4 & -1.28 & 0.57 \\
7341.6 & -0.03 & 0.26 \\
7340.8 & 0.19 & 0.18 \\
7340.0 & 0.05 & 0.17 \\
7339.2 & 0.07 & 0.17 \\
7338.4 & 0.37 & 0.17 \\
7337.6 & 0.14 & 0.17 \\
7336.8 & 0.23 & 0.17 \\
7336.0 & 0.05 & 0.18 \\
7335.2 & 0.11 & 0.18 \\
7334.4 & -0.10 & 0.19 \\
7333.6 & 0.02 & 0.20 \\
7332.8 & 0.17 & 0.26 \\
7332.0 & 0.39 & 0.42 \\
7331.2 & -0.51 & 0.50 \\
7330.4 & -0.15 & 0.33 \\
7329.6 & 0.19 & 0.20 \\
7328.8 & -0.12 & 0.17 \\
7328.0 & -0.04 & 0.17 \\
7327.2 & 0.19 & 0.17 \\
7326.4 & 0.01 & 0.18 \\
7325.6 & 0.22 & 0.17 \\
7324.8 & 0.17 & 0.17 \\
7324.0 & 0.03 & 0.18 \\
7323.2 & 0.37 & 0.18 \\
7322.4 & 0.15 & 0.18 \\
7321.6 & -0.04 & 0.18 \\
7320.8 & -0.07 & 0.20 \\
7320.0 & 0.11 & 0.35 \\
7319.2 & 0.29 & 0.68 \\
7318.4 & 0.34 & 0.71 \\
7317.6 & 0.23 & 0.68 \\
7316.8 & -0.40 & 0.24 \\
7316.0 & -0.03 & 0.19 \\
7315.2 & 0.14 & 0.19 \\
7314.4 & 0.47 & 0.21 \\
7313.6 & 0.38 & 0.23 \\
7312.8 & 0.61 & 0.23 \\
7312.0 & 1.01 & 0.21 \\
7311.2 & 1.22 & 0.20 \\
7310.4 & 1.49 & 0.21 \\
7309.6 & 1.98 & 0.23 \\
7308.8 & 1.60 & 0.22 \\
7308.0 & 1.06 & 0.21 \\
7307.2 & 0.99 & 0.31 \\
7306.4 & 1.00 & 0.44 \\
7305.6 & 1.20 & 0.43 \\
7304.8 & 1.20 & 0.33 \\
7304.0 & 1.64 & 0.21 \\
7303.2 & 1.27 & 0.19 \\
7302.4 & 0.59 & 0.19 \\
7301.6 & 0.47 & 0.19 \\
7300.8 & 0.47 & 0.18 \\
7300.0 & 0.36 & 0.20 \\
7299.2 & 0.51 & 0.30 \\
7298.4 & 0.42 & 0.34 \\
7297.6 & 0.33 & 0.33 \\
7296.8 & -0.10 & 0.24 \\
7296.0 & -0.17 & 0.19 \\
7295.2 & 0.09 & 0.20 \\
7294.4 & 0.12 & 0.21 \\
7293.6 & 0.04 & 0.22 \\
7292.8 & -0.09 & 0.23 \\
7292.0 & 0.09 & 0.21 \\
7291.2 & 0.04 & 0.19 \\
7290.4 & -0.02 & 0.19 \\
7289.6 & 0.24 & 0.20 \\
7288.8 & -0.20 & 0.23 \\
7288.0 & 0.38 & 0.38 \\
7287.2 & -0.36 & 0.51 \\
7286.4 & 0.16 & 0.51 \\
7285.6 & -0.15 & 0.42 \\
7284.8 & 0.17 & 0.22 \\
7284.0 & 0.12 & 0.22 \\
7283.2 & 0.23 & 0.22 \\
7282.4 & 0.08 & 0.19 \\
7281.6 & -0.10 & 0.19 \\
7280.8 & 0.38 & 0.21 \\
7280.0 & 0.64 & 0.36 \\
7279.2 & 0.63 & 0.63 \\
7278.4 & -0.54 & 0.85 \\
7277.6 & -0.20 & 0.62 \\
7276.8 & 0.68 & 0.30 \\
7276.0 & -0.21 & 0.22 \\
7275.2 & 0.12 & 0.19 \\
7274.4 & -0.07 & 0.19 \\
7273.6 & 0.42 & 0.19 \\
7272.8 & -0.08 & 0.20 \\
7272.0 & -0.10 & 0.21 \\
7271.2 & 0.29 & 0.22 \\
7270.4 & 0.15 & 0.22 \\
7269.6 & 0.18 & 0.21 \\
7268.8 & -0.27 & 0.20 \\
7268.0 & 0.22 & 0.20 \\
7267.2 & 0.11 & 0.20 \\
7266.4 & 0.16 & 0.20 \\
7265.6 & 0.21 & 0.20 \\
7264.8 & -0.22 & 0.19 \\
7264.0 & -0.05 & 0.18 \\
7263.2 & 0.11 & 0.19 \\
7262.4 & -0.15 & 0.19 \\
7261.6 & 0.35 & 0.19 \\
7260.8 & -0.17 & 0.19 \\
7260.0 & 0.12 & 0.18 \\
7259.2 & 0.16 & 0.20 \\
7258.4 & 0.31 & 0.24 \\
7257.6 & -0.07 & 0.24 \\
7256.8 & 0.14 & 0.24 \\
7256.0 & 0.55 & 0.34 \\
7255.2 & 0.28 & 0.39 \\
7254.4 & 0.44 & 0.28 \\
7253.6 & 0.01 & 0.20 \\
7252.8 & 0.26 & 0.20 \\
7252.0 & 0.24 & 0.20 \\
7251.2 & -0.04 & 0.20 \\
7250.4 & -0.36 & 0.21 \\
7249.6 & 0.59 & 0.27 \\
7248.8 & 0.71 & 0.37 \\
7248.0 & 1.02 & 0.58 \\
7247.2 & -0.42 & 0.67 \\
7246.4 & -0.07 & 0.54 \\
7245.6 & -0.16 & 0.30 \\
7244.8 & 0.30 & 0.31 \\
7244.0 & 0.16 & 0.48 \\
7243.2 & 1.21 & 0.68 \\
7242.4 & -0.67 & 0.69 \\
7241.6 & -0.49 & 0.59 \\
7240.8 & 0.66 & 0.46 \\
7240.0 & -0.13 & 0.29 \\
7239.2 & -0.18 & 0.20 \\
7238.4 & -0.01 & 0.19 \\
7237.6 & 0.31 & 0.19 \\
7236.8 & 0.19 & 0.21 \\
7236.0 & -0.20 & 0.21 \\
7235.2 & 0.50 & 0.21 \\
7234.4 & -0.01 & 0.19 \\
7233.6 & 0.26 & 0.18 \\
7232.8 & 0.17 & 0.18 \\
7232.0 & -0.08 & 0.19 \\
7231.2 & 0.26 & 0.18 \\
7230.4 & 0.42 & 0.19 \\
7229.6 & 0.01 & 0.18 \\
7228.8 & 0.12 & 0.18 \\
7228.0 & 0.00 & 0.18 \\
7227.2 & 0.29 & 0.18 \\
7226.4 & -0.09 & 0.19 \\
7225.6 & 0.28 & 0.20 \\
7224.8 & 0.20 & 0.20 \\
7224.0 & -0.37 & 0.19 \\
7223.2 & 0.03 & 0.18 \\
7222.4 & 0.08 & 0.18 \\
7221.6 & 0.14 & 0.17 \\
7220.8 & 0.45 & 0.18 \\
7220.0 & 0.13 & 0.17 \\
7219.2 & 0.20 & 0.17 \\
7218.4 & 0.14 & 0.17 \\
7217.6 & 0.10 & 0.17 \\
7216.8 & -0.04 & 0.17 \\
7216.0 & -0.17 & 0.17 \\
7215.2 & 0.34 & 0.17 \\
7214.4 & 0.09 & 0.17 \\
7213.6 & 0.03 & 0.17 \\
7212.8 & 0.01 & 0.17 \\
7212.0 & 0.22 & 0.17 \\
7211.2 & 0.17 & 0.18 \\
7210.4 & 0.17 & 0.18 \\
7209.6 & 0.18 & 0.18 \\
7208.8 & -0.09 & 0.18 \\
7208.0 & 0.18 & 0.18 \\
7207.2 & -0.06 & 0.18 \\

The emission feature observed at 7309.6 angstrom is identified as [O II]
